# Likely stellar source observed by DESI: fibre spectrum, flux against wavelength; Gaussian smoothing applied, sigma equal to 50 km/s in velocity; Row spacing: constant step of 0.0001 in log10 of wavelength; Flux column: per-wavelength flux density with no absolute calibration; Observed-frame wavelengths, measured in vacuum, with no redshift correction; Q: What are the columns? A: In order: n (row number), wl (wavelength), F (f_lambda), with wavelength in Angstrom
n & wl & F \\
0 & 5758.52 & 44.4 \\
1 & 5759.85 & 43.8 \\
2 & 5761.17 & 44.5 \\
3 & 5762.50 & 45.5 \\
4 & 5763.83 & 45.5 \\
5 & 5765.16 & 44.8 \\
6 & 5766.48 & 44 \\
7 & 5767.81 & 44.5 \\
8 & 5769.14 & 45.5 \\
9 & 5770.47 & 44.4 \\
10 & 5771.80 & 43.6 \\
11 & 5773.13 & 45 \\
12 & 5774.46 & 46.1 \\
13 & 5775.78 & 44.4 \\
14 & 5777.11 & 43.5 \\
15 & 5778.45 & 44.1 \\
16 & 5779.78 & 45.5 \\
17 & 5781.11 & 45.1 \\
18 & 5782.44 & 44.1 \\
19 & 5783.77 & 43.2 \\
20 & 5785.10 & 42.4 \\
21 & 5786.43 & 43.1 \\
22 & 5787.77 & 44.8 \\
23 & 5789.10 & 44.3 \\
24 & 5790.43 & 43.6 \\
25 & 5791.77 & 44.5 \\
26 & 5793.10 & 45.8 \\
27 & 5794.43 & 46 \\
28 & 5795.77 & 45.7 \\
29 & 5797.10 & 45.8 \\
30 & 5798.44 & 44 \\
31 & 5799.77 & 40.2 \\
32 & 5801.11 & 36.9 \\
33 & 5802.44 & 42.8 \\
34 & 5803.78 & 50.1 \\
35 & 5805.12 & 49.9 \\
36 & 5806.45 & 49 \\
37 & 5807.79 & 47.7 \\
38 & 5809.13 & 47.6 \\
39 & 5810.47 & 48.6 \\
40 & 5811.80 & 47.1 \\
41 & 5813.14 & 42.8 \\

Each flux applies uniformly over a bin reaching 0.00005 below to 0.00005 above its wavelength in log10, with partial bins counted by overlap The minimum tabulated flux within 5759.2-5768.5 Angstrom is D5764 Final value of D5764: 43.8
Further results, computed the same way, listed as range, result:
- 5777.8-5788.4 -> 42.4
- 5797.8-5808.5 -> 36.9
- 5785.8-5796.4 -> 43.1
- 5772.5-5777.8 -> 43.5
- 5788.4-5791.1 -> 43.6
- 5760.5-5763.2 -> 44.5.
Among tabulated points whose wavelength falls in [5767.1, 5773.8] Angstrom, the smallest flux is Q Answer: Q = 43.6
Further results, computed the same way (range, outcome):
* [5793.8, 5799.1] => 44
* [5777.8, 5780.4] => 44.1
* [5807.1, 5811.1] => 47.6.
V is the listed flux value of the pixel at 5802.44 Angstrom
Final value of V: 42.8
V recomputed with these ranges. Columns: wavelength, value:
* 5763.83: 45.5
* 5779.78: 45.5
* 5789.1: 44.3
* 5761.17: 44.5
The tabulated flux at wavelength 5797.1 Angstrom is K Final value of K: 45.8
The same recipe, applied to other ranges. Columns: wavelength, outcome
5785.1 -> 42.4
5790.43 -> 43.6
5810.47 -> 48.6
